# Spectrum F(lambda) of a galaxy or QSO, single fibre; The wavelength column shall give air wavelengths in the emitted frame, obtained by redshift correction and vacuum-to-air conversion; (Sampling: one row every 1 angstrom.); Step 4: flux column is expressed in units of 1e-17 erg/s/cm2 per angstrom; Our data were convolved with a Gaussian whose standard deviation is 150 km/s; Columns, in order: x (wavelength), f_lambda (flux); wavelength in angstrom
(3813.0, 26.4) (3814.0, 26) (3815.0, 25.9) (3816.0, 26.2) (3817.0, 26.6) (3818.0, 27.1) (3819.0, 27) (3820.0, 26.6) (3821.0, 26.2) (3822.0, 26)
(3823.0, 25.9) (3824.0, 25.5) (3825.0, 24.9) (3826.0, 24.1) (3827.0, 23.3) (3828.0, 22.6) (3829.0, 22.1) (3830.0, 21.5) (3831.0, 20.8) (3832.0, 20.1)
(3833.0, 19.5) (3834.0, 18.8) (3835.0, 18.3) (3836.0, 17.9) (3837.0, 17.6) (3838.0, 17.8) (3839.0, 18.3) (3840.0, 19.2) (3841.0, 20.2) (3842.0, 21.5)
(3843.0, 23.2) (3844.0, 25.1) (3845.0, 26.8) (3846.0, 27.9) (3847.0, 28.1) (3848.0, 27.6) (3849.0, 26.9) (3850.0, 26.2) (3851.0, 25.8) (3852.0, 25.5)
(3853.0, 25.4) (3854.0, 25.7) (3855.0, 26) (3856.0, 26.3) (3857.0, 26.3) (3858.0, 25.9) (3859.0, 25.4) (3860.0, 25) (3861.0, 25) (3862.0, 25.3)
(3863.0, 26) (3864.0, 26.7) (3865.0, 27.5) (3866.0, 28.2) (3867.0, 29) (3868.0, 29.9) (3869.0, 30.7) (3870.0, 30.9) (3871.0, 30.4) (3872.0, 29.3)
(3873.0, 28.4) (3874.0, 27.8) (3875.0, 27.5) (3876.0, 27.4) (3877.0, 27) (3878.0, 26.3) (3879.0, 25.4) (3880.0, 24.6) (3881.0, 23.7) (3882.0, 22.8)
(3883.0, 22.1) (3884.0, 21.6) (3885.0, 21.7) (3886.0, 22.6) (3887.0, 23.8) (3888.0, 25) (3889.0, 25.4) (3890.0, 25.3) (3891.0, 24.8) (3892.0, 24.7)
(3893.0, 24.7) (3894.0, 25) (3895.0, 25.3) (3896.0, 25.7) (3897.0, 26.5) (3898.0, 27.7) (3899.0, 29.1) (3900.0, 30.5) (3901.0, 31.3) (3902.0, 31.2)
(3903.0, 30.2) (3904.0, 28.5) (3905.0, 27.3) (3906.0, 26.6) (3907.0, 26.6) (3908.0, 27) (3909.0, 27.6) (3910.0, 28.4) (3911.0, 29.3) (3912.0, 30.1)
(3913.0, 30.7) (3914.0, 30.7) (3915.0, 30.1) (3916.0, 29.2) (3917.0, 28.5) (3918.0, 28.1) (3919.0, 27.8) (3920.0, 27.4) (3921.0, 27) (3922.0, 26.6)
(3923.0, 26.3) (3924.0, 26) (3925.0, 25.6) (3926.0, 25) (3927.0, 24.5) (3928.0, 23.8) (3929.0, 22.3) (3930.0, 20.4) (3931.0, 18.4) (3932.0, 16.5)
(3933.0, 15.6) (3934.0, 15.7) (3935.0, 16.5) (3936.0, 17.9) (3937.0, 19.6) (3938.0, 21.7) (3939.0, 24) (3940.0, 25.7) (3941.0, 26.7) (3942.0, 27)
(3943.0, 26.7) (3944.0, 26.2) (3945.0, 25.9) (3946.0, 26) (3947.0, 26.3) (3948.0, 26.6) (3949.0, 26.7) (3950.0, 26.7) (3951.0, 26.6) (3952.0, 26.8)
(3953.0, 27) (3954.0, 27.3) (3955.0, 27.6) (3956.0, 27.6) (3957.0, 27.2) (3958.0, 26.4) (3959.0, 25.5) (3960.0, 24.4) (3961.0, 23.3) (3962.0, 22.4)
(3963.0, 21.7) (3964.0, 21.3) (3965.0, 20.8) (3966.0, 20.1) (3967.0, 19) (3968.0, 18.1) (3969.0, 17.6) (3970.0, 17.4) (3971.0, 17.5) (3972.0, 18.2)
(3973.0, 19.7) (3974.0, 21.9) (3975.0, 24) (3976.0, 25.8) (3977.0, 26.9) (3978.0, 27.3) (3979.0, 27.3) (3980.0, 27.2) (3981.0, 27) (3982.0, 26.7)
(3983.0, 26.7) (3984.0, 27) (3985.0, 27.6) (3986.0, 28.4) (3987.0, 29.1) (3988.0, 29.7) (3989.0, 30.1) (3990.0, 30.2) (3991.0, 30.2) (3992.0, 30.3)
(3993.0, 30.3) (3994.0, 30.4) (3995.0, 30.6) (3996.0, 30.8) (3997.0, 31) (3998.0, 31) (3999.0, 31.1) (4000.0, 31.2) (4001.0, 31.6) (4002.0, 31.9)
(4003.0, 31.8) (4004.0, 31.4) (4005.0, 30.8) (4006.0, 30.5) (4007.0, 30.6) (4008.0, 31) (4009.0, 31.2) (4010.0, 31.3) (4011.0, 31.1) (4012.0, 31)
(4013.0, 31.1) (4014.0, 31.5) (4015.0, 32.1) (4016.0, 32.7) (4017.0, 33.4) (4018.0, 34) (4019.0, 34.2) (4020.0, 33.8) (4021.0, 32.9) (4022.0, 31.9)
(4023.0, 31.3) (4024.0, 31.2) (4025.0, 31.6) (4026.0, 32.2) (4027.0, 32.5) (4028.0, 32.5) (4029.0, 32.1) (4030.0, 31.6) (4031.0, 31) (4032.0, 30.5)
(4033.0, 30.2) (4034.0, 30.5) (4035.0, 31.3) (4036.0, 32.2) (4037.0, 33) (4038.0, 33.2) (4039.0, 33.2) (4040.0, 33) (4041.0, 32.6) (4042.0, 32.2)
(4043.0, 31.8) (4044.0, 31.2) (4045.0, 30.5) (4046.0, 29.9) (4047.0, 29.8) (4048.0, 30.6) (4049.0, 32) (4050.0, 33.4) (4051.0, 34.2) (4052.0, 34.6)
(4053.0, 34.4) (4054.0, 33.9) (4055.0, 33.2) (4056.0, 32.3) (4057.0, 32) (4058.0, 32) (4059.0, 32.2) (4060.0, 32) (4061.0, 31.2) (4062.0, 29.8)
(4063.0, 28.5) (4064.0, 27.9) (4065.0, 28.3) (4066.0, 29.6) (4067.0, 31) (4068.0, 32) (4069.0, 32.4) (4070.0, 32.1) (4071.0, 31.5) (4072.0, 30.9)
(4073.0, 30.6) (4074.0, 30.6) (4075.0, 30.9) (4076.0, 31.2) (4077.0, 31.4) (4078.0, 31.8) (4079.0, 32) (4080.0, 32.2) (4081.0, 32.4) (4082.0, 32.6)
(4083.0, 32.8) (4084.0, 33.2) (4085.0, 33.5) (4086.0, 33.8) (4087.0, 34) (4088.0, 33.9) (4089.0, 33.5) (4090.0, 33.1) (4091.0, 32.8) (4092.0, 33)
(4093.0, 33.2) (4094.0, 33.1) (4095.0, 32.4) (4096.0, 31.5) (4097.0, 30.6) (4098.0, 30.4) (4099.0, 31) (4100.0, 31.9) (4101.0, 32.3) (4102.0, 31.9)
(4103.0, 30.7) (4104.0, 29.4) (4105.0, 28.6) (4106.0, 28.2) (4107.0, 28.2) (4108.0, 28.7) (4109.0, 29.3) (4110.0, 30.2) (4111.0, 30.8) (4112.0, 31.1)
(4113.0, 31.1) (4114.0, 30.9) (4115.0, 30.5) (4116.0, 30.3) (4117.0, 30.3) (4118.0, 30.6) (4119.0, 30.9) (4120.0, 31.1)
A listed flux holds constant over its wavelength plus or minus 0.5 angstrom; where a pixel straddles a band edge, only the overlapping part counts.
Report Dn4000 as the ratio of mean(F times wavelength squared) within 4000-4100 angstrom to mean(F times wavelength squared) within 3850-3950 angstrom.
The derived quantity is 1.3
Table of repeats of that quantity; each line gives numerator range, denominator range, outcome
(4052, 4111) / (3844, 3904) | 1.32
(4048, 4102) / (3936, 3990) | 1.37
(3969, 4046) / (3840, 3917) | 1.20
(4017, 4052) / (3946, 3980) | 1.40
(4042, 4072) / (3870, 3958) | 1.31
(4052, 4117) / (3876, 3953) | 1.34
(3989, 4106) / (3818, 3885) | 1.41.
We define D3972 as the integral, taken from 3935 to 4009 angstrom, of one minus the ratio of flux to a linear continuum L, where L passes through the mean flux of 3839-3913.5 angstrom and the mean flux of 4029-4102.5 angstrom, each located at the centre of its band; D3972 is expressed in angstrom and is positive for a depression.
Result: 7.6 angstrom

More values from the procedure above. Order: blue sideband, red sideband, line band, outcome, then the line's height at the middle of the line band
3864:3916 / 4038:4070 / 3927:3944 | 4.2 angstrom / 28.4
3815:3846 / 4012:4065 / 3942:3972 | 4.6 angstrom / 28.4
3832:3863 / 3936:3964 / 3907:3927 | -2.5 angstrom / 24.8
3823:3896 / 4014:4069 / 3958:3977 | 5.0 angstrom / 28.9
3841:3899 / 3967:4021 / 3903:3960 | 3.5 angstrom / 27.3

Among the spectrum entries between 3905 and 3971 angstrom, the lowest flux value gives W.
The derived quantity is 15.6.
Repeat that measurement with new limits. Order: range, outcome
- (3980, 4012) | 26.7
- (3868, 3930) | 20.4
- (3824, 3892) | 17.6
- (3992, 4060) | 29.8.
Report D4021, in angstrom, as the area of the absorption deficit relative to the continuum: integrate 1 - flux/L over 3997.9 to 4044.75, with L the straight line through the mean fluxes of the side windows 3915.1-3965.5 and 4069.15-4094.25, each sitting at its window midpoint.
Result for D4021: -4.58 angstrom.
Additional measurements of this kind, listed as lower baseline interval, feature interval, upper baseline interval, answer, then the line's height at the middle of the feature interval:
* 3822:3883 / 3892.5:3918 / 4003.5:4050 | -1.3 angstrom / 26.9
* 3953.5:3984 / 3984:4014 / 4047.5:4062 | -4.3 angstrom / 26.7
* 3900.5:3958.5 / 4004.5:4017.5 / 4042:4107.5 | -1.0 angstrom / 29.1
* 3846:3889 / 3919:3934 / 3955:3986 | 1.0 angstrom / 24.7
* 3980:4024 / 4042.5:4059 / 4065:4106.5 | -0.5 angstrom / 31.3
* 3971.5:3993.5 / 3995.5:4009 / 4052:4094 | -1.5 angstrom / 28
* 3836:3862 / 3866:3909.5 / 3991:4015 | -1.3 angstrom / 25.9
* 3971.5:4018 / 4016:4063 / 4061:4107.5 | -2.8 angstrom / 30.3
